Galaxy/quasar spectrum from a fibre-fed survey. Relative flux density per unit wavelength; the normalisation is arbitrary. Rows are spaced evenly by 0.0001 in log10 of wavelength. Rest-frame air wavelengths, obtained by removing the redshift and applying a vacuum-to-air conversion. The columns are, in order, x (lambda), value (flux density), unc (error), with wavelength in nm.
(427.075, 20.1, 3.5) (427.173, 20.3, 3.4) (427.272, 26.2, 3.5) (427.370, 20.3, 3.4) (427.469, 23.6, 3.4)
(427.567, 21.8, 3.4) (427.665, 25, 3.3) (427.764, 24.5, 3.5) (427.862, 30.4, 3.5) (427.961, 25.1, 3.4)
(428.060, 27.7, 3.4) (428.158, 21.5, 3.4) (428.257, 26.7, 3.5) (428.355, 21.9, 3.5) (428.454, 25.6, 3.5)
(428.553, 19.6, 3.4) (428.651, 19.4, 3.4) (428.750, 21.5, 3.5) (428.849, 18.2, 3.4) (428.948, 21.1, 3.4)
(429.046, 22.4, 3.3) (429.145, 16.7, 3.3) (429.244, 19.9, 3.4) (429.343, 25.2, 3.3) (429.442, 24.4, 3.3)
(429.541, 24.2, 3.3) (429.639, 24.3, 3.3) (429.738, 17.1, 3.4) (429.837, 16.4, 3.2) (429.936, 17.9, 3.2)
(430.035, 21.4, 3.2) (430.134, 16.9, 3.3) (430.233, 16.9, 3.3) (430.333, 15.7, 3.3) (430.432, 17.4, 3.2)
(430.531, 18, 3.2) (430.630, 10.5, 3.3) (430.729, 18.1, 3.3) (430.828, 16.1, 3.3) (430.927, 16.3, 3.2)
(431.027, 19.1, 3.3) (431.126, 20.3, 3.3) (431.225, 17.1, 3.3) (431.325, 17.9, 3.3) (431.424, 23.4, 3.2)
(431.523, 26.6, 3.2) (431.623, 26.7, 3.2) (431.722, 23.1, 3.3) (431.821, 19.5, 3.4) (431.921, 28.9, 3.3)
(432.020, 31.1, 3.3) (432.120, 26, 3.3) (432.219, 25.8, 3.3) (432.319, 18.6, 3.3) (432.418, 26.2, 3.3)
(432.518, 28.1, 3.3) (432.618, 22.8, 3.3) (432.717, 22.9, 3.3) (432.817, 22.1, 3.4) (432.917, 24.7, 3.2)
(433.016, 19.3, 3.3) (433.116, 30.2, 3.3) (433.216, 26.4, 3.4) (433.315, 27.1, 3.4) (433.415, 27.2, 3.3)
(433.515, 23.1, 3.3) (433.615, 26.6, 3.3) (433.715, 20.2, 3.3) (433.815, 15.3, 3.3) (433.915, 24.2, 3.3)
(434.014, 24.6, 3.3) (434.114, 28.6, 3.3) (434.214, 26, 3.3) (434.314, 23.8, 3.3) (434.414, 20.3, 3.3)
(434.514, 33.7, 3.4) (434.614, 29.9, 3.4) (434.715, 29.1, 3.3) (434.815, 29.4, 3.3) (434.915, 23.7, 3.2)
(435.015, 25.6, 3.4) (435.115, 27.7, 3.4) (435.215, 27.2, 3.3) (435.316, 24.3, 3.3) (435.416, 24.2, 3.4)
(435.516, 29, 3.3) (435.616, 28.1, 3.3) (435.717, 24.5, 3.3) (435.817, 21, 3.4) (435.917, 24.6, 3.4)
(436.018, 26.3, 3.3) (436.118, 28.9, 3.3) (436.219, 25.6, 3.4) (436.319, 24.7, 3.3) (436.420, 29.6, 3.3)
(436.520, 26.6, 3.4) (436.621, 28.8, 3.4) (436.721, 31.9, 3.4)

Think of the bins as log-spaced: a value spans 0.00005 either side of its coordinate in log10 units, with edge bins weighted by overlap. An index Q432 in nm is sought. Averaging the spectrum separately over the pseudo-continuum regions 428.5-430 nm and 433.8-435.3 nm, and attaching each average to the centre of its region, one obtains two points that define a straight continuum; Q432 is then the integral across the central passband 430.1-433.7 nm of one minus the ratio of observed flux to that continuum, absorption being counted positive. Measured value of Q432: 0.20 nm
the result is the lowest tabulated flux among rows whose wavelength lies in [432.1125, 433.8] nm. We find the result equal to 18.6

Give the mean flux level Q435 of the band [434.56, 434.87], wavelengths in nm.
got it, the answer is 29.4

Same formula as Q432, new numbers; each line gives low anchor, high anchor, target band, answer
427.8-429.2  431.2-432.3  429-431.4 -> 0.476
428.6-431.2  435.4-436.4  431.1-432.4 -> -0.149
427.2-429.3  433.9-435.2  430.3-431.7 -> 0.321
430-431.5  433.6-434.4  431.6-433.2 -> -0.323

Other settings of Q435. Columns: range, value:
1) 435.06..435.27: 27.3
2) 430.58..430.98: 15.3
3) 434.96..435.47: 25.8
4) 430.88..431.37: 18.1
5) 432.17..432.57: 24.6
